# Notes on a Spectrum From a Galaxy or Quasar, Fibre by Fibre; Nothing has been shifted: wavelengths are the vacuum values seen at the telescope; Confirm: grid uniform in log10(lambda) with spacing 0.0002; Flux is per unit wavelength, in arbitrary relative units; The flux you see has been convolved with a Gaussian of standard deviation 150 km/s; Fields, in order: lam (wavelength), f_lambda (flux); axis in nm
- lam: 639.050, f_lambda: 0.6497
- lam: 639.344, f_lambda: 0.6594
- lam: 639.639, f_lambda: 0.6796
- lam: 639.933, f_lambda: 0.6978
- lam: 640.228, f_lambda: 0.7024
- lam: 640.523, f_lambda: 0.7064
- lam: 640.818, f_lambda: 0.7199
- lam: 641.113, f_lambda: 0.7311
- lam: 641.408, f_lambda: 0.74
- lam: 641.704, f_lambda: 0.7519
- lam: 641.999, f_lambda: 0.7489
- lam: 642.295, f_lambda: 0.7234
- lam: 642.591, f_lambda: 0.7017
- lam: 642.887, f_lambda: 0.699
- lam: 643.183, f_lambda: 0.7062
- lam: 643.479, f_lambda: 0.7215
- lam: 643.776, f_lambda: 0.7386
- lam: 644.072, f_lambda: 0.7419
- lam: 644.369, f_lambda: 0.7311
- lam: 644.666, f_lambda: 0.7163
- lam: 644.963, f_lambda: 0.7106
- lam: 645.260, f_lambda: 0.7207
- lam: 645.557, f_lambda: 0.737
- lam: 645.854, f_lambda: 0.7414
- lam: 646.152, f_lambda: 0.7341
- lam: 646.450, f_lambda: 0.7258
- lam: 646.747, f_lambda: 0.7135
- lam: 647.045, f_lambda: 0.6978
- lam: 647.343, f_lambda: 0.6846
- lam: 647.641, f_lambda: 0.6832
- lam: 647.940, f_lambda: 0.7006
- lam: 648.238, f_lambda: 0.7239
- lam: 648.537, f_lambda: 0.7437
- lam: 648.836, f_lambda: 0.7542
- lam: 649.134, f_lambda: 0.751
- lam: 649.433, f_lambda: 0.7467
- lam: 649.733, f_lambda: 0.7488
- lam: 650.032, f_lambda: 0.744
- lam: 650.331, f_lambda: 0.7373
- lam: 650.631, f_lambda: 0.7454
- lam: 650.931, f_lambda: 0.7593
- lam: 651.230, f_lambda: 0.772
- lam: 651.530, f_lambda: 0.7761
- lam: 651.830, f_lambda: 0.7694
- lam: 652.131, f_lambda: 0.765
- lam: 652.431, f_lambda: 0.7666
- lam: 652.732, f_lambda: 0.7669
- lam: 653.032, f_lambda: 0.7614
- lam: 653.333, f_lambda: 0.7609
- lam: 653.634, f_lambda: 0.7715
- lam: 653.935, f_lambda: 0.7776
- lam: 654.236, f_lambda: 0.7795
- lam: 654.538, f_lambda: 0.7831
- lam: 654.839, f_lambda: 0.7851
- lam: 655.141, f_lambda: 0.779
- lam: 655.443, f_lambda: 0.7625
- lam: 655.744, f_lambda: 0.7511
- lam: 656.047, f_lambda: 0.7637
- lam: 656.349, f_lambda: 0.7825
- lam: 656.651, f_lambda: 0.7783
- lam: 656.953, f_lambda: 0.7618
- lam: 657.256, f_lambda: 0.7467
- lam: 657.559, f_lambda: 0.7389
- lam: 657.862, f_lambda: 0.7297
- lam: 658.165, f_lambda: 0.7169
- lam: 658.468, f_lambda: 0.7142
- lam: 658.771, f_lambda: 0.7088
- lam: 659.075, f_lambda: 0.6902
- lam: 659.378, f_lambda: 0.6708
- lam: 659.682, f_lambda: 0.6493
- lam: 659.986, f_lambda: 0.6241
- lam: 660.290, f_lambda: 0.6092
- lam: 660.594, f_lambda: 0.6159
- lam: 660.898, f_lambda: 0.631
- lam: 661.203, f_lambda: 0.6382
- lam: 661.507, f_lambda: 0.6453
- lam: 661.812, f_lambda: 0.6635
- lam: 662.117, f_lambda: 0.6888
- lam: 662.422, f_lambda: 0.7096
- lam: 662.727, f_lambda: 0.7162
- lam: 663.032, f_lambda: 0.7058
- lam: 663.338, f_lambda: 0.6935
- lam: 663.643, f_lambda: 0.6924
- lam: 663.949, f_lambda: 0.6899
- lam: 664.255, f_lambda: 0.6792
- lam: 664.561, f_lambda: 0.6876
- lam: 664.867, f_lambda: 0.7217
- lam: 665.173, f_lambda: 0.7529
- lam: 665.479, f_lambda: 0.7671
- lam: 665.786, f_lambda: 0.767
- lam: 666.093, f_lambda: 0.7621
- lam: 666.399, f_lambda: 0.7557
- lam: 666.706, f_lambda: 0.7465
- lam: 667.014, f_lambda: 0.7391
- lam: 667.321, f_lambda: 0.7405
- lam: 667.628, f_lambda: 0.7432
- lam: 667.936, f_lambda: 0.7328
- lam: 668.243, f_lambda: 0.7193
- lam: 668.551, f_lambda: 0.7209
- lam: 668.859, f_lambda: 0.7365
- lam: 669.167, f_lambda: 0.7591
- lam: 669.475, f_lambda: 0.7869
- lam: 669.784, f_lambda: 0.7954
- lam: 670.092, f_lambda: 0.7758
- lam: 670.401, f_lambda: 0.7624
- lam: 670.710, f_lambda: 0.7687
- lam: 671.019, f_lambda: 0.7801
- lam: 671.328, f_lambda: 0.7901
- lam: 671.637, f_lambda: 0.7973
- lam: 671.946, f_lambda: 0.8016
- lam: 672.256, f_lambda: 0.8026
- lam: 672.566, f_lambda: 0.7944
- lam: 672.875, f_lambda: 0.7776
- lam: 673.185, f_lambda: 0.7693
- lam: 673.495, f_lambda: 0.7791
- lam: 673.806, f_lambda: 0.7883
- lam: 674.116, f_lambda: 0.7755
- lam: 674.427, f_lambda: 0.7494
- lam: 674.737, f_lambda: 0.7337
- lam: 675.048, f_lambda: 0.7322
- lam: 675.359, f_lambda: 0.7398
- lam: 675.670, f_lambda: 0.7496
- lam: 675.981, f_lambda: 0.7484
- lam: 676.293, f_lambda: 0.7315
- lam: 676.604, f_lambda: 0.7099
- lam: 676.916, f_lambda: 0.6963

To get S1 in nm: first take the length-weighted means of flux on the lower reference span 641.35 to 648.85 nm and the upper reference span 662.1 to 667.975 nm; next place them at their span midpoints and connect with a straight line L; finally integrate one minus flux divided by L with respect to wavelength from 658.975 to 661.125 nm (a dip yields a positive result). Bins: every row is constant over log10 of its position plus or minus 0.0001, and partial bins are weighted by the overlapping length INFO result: 0.25 nm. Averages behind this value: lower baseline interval 0.722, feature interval 0.64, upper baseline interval 0.725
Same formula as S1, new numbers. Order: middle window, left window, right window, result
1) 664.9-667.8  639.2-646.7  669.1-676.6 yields 0.03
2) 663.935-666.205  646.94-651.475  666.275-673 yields 0.08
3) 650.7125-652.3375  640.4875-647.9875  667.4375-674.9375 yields -0.07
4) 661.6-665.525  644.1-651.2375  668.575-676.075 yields 0.27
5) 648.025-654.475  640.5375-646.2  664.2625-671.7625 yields -0.20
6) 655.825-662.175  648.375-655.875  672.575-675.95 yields 0.56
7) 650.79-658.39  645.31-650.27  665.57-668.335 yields -0.31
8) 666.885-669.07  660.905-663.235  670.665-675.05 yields 0.00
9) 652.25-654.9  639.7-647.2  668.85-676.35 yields -0.12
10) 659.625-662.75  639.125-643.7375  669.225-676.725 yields 0.40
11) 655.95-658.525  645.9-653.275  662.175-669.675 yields -0.05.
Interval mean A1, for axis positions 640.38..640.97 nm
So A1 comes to 0.714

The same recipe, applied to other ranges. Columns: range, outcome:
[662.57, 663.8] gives 0.702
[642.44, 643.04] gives 0.7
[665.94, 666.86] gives 0.755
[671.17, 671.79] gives 0.794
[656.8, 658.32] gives 0.739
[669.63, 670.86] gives 0.776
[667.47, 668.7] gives 0.729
